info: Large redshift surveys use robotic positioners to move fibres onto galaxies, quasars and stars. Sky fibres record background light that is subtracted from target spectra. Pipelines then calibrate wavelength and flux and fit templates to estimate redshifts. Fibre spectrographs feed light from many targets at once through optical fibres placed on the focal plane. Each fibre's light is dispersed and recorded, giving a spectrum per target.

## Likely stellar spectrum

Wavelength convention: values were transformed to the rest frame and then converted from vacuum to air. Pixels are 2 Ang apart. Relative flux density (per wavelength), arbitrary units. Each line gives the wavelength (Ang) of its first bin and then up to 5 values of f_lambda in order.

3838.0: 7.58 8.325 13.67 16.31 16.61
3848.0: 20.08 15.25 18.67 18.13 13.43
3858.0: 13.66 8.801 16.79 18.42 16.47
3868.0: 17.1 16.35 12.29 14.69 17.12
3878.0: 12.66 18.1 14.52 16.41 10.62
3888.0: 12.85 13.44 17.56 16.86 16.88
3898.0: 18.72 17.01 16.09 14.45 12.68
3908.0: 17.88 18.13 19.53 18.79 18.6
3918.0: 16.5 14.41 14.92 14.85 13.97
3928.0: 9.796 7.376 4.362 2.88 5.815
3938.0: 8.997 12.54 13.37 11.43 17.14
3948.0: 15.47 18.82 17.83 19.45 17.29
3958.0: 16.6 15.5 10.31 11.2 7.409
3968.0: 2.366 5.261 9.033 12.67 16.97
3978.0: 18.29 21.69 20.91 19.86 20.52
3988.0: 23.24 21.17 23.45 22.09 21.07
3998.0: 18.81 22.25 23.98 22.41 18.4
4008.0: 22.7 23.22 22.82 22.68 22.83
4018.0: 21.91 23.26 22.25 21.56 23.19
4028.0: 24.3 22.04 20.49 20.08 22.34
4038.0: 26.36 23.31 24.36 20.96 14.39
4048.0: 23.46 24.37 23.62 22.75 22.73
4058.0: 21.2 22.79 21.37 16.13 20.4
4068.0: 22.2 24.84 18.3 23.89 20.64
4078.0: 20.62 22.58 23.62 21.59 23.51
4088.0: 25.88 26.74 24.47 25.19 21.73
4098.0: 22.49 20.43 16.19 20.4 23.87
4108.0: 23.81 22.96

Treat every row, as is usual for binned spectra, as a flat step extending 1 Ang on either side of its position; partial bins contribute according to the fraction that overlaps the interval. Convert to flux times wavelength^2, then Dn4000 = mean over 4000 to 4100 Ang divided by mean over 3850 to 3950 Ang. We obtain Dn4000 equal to 1.67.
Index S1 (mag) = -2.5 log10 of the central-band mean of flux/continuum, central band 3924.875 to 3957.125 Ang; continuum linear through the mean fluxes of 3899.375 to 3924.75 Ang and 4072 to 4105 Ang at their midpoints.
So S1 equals 0.38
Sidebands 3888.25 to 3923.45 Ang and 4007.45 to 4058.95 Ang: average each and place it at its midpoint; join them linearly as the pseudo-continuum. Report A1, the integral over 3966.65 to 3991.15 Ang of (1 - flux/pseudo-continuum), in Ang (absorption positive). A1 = 5.0 Ang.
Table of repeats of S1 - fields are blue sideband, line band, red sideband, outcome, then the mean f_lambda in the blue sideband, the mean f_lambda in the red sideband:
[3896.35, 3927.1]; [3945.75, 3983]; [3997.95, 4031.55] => 0.33 mag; 16.4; 22.3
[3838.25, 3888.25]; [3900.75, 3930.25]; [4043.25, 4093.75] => 0.09 mag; 15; 22.2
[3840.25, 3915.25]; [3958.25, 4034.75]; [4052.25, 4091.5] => 0.05 mag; 15.8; 22.3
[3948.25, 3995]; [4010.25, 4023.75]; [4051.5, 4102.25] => -0.20 mag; 16.2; 22.2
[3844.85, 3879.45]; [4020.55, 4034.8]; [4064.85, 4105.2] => -0.08 mag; 15.7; 22.3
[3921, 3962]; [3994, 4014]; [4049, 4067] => -0.23 mag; 12.9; 21.7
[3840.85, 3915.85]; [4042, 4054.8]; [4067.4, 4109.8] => -0.03 mag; 15.9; 22.5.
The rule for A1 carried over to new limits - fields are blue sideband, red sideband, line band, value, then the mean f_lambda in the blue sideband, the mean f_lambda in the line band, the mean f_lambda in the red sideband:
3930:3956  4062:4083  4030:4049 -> -2.74 Ang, 12.3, 21.8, 21.3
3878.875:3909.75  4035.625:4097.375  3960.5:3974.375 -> 7.60 Ang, 15.7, 8.38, 22.5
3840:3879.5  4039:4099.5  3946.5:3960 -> 0.81 Ang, 15.5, 17.4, 22.3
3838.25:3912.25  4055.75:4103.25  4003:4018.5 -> -1.79 Ang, 15.5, 22.1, 22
